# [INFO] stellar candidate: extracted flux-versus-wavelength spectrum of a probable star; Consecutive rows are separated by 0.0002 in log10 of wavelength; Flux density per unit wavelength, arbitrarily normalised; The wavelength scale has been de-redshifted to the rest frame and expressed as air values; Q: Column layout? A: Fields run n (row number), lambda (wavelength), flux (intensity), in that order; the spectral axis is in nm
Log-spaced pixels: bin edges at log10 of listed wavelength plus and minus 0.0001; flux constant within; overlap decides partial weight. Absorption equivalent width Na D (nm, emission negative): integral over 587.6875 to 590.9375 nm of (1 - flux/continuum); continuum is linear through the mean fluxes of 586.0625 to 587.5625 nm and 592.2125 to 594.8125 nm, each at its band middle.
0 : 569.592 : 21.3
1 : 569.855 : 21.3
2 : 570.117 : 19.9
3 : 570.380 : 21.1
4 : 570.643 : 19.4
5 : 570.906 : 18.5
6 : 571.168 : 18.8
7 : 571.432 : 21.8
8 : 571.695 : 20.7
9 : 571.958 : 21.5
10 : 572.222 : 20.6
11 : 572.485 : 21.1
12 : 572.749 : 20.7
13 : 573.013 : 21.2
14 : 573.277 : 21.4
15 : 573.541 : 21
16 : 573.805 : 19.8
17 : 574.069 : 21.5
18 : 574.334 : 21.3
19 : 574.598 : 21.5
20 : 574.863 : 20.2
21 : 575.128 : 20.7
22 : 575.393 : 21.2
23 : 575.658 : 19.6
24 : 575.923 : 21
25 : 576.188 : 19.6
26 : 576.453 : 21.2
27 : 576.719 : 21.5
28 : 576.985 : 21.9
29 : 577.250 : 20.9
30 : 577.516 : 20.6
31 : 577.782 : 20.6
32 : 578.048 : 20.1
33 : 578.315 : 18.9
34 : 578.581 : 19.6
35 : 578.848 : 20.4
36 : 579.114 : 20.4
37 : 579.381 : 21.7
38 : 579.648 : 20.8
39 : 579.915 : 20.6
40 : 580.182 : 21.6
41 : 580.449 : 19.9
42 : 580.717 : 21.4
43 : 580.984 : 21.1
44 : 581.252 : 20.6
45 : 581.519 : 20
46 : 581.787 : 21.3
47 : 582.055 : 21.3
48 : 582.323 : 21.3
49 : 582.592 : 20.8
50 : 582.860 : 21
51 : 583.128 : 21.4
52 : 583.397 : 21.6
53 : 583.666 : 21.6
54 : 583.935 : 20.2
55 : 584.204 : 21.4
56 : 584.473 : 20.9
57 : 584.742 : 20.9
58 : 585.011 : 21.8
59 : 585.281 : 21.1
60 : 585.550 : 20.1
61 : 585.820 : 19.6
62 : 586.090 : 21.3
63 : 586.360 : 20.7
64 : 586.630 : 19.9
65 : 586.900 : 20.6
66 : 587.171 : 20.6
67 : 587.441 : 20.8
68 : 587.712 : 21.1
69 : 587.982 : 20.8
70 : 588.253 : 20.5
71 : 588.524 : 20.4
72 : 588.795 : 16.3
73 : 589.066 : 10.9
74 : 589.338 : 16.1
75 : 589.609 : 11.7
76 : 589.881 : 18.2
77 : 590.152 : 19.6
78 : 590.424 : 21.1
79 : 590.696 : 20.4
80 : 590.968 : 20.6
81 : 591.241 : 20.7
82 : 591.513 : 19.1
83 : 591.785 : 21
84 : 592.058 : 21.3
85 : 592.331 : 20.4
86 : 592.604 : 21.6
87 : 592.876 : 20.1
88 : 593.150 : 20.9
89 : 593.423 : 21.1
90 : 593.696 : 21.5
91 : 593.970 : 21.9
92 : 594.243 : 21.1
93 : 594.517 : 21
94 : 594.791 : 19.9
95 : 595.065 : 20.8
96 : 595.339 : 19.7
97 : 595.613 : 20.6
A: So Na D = 0.420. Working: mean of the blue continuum 20.6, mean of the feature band 18.1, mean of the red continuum 21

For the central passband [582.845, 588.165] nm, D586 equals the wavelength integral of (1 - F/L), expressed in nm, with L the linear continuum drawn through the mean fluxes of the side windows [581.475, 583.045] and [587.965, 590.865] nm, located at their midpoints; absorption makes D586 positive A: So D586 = -0.37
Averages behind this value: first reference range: 21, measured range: 20.9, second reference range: 17.7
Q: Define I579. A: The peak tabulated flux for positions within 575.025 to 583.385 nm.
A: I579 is 21.9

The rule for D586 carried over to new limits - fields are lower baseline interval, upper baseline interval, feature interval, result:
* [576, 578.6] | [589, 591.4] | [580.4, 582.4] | -0.12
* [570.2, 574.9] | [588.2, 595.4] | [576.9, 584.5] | -0.24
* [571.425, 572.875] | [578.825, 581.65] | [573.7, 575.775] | 0.02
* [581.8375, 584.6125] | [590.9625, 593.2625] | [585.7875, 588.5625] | 0.04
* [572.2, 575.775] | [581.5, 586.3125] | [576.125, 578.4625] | 0.03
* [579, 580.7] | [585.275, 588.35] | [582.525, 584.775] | -0.04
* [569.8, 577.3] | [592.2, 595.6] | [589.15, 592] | 0.28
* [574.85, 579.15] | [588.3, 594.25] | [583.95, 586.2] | -0.11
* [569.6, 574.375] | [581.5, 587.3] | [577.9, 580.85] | 0.04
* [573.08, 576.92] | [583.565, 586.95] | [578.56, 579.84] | 0.01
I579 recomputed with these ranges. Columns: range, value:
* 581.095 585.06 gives 21.8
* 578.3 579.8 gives 21.7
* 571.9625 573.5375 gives 21.4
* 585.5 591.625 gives 21.3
